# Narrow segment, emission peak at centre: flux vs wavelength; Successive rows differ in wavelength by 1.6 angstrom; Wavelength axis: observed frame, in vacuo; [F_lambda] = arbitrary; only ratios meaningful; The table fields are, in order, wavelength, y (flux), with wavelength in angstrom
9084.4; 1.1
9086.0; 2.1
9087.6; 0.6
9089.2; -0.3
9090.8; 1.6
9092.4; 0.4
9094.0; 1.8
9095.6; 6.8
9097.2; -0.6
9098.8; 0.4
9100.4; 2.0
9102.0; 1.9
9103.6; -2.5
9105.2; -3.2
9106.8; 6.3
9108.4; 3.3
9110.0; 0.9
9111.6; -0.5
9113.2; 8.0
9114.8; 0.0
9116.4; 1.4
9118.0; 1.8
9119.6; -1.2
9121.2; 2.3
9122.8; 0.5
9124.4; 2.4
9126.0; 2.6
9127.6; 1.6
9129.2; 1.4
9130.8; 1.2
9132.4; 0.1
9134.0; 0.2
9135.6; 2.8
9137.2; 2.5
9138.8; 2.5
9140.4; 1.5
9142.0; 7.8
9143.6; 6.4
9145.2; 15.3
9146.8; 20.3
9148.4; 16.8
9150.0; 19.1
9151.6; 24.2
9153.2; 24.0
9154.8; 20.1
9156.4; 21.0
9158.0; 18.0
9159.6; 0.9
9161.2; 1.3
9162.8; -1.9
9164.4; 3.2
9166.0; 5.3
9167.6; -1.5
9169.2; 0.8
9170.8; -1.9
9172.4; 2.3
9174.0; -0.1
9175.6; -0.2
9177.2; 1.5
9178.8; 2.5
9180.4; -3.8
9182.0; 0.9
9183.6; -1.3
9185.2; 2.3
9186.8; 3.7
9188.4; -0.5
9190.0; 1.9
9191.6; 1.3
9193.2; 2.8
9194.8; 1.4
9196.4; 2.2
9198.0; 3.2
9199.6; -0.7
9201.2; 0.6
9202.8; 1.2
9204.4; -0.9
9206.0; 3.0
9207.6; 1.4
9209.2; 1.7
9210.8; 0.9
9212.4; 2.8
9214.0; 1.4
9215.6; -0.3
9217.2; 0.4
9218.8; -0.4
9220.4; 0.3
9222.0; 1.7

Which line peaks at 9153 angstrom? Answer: [O II] 3727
